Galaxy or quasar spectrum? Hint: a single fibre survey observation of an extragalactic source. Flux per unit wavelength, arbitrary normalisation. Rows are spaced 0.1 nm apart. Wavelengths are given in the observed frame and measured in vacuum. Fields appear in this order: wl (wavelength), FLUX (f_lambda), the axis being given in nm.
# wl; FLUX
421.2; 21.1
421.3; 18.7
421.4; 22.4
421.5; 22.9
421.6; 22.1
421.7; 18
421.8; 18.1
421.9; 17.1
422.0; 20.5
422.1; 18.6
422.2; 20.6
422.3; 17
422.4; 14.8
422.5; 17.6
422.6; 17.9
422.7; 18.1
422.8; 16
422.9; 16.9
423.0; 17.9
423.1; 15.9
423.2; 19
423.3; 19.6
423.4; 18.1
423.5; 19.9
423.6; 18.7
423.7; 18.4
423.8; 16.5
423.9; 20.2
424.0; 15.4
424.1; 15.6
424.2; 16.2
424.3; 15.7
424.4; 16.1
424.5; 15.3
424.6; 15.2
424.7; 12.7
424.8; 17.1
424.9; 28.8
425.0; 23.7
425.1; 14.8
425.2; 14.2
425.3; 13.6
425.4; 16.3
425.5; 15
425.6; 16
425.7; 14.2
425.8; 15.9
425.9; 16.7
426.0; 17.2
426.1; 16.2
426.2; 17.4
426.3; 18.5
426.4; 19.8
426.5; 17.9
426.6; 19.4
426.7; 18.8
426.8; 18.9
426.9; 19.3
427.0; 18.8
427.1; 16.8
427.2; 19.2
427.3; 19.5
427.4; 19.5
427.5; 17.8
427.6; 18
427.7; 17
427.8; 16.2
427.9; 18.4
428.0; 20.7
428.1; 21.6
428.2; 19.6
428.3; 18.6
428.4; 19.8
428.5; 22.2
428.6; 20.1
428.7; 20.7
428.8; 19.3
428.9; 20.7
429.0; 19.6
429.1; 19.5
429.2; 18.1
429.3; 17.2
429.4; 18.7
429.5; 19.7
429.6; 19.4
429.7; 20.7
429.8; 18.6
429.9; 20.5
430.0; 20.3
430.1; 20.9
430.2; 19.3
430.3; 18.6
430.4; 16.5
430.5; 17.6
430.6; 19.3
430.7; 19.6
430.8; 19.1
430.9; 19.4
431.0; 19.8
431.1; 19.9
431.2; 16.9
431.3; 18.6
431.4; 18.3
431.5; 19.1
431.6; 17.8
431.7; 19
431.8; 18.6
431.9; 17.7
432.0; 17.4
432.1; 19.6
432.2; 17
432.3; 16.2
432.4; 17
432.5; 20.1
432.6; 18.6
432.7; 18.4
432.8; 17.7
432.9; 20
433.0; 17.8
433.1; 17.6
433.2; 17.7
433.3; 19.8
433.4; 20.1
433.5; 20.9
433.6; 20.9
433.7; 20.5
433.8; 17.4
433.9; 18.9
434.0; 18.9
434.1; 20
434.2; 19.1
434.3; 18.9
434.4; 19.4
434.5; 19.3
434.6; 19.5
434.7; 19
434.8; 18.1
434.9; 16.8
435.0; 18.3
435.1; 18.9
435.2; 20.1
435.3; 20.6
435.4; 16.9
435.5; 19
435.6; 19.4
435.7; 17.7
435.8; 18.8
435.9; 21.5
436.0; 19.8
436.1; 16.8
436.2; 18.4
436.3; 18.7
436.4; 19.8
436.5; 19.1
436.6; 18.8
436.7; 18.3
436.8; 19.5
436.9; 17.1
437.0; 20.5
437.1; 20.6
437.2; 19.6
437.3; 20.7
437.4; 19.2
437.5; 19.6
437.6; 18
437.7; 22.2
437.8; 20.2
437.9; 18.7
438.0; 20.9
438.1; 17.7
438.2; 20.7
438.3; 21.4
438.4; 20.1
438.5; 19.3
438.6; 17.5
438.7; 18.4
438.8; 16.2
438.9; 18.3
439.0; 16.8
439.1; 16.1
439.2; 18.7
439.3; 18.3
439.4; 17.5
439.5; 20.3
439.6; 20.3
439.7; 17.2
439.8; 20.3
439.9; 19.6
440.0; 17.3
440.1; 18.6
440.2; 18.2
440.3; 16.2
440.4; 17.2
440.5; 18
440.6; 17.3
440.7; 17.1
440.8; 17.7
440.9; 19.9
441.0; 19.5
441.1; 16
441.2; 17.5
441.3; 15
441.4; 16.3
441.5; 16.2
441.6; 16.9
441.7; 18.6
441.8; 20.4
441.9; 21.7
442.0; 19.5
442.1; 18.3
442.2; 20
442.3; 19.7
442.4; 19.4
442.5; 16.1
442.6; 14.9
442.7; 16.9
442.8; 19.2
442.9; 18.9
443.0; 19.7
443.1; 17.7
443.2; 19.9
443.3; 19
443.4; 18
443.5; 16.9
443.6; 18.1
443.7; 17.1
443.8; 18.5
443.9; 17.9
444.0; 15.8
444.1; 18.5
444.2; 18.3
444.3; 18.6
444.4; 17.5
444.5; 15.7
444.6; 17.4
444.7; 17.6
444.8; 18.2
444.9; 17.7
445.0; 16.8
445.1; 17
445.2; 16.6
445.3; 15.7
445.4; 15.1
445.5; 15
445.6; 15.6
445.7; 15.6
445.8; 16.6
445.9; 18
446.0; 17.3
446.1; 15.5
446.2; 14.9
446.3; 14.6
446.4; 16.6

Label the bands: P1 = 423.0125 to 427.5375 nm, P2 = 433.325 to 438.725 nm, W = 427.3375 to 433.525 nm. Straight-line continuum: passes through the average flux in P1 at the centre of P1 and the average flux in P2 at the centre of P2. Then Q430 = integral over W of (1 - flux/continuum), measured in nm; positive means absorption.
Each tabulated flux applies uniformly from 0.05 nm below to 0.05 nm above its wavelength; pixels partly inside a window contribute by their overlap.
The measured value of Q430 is -0.19 nm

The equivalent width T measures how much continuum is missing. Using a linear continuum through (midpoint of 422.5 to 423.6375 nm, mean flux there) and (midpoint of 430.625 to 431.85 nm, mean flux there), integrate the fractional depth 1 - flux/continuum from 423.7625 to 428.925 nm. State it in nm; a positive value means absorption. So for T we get 0.11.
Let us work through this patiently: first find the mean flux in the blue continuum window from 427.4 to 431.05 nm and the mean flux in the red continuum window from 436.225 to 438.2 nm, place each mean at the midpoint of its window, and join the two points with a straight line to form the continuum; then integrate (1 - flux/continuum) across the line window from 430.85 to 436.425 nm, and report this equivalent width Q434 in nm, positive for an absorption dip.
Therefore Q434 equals 0.17 nm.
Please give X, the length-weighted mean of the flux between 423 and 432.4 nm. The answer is 18.3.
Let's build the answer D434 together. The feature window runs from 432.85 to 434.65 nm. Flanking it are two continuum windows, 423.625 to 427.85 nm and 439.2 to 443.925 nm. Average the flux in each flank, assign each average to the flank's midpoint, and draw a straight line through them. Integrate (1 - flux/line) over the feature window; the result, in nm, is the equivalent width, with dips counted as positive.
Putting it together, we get -0.15 nm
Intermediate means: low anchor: 17.4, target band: 19.3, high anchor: 18.2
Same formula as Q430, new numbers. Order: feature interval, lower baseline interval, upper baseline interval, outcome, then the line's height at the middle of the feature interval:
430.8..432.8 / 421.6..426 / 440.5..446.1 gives -0.11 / 17.5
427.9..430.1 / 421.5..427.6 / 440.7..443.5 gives -0.24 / 17.9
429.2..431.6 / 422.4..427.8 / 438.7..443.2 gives -0.18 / 17.7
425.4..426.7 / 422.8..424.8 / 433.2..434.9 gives 0.03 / 17.5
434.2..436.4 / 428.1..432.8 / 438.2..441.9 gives -0.04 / 18.6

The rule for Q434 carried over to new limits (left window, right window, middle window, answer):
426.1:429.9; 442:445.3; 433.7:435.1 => -0.02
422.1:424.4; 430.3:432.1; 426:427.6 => -0.04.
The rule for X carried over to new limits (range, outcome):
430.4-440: 18.9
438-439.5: 18.5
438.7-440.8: 18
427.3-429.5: 19.2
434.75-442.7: 18.6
